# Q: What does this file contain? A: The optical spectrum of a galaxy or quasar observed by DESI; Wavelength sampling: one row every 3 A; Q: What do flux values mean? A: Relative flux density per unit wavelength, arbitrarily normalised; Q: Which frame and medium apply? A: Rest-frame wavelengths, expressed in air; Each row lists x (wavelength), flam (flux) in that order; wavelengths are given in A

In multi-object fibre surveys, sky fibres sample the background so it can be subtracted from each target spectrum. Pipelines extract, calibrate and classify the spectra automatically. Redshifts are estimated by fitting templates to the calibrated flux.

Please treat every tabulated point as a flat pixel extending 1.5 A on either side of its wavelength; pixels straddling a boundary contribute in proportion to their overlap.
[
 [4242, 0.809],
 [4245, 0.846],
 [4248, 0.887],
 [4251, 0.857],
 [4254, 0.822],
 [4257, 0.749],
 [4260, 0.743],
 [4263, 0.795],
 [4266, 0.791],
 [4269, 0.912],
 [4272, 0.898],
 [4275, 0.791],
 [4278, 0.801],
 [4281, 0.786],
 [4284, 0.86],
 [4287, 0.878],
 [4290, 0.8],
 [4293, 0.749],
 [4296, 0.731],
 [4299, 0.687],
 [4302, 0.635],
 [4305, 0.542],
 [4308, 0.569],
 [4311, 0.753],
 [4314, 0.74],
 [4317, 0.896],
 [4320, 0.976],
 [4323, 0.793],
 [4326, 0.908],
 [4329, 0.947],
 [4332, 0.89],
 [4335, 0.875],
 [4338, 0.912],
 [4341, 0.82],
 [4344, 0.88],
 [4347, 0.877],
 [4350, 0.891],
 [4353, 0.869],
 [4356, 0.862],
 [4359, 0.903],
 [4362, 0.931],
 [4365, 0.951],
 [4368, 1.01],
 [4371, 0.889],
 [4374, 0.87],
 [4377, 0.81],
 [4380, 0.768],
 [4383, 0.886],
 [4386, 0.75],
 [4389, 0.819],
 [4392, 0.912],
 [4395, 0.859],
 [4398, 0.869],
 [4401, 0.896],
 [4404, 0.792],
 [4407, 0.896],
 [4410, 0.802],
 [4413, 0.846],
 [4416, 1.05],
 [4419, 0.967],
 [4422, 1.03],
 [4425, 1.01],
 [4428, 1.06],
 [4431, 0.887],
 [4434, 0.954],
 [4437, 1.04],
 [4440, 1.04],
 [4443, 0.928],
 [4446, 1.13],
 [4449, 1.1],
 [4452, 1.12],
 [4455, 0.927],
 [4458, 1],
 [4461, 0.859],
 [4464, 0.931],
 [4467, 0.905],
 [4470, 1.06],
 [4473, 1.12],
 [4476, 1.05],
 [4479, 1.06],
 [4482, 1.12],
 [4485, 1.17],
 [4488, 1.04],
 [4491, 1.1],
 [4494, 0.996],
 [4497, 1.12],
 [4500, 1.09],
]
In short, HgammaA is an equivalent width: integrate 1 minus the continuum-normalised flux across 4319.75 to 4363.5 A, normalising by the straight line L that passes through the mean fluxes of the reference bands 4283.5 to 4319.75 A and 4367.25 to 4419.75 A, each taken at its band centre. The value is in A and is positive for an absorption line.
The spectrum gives -4.95 A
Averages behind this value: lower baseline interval 0.742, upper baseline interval 0.868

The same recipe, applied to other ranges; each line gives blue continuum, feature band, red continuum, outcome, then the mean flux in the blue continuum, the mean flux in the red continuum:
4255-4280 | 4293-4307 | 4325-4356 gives 3.1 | 0.81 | 0.885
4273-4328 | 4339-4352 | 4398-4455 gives -0.4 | 0.775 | 0.971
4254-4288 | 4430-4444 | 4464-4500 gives 0.5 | 0.818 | 1.06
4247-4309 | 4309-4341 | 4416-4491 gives -0.7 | 0.776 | 1.02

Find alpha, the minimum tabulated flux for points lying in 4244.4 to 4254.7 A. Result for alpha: 0.822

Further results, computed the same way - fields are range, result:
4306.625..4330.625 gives 0.569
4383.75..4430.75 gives 0.75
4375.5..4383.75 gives 0.768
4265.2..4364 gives 0.542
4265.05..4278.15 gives 0.791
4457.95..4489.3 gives 0.859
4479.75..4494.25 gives 0.996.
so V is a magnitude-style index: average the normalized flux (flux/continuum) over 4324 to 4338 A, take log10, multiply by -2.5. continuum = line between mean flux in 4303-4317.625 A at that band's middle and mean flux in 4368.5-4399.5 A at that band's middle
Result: -0.227 mag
